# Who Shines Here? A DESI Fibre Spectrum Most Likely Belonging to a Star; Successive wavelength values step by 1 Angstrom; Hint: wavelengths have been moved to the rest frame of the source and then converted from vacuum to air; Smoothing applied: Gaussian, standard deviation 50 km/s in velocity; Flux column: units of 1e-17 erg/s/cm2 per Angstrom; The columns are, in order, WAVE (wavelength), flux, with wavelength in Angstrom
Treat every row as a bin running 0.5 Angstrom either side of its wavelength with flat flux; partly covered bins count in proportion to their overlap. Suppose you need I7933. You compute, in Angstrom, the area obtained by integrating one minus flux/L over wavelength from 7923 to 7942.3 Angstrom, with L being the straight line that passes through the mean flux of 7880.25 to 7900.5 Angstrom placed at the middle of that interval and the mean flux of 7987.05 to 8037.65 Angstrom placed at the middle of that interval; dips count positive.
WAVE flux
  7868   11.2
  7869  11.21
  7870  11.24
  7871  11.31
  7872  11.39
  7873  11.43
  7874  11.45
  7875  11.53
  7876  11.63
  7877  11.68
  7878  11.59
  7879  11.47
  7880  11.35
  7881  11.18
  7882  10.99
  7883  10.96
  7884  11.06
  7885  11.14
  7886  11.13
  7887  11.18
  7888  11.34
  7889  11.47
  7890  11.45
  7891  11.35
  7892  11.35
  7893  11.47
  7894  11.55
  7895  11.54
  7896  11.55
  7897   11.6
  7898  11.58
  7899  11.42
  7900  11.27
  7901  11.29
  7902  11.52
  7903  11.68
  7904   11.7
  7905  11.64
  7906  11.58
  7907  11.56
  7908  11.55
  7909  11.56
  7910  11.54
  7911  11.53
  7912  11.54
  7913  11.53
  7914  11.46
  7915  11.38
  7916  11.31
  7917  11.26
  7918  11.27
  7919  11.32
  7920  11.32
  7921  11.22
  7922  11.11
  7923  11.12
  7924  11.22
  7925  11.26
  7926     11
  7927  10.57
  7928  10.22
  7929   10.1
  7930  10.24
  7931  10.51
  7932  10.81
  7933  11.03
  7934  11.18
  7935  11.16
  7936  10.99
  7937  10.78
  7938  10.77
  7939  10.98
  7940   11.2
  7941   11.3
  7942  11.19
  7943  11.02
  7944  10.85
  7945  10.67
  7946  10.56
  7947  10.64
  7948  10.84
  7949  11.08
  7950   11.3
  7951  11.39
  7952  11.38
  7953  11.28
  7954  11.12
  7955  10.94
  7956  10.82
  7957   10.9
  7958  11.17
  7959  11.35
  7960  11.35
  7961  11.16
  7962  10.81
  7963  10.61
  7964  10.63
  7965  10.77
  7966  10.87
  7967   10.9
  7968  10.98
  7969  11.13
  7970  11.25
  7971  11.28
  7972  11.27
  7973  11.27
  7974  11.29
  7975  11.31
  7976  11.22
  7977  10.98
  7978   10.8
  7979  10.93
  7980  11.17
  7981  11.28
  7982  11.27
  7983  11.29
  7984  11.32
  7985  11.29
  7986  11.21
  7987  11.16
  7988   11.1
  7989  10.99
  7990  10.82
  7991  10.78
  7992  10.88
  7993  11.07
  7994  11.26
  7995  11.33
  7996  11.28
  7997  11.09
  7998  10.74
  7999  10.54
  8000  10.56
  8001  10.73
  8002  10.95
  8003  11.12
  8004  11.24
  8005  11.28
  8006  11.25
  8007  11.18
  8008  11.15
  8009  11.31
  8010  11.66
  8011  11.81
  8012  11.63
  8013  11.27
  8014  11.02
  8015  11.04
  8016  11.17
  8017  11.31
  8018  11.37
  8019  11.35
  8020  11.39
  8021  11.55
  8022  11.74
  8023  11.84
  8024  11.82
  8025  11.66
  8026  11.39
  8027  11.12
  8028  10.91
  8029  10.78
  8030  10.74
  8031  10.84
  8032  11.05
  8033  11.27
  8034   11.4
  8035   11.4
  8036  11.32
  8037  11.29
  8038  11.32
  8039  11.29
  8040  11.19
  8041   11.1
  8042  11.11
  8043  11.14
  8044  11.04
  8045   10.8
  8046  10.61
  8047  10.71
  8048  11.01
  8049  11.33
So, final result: 0.7 Angstrom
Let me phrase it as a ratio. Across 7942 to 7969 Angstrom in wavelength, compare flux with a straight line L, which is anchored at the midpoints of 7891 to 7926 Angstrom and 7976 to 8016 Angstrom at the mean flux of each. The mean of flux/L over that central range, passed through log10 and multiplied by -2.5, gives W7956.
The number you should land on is 0.03 mag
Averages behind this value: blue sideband 11.4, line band 11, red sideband 11.1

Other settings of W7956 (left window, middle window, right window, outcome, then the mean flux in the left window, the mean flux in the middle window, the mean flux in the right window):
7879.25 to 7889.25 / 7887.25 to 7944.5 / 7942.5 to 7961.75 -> -0.01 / 11.2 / 11.2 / 11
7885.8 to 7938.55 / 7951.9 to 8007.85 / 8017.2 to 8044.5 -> 0.02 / 11.2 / 11.1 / 11.3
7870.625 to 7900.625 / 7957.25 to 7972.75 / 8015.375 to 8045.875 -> 0.03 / 11.4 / 11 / 11.2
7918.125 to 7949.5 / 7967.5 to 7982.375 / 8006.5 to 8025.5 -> 0.00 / 10.9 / 11.2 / 11.4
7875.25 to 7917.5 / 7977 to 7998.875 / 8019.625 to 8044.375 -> 0.02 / 11.4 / 11.1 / 11.3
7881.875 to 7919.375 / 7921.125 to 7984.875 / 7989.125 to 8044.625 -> 0.03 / 11.4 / 11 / 11.2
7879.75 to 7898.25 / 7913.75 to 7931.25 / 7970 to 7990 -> 0.03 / 11.3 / 11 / 11.2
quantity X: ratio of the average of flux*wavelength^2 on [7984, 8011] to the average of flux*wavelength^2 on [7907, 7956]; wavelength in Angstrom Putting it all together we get 1.02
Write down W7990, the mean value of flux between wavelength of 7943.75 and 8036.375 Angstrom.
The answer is 11.1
